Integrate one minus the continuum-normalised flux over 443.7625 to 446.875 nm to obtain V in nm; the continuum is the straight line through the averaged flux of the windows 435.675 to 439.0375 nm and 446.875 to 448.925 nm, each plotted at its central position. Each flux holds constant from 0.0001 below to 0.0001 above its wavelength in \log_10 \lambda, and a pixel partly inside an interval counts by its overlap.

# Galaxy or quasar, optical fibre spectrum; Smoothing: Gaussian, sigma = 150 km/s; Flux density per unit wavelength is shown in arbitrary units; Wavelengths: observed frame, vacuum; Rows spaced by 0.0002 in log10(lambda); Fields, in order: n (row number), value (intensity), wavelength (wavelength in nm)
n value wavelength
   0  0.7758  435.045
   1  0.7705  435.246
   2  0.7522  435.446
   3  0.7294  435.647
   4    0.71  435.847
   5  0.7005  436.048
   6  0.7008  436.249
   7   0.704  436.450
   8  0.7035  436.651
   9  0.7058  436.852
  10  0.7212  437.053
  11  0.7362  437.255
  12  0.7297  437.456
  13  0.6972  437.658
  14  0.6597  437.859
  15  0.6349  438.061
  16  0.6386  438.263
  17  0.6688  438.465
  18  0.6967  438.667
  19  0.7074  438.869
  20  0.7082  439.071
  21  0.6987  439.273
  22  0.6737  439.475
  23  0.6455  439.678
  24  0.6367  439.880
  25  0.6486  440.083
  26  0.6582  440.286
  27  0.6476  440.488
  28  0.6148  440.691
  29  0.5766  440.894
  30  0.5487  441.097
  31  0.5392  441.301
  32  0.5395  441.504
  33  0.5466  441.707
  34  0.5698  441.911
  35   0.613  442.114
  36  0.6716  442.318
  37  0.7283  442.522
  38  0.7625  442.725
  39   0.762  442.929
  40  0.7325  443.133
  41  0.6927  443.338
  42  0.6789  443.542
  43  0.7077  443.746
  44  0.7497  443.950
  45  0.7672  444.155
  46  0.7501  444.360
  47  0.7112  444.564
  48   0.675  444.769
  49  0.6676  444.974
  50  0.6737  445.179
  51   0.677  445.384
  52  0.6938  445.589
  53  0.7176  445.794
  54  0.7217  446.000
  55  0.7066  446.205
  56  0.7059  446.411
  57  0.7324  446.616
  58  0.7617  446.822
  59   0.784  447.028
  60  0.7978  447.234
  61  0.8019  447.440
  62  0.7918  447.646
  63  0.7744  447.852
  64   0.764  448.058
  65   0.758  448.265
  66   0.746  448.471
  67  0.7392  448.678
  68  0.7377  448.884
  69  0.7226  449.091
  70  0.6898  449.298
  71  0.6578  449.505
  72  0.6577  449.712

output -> 0.16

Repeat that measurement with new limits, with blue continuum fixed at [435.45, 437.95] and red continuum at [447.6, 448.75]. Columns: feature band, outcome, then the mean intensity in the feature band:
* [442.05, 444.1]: 0.07 nm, 0.713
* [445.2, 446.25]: 0.07 nm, 0.701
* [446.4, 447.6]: -0.02 nm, 0.77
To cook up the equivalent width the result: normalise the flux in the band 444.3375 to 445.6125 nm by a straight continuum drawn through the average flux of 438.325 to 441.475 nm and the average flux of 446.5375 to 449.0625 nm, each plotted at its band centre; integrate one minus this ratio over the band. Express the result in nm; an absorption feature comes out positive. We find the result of 0.056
